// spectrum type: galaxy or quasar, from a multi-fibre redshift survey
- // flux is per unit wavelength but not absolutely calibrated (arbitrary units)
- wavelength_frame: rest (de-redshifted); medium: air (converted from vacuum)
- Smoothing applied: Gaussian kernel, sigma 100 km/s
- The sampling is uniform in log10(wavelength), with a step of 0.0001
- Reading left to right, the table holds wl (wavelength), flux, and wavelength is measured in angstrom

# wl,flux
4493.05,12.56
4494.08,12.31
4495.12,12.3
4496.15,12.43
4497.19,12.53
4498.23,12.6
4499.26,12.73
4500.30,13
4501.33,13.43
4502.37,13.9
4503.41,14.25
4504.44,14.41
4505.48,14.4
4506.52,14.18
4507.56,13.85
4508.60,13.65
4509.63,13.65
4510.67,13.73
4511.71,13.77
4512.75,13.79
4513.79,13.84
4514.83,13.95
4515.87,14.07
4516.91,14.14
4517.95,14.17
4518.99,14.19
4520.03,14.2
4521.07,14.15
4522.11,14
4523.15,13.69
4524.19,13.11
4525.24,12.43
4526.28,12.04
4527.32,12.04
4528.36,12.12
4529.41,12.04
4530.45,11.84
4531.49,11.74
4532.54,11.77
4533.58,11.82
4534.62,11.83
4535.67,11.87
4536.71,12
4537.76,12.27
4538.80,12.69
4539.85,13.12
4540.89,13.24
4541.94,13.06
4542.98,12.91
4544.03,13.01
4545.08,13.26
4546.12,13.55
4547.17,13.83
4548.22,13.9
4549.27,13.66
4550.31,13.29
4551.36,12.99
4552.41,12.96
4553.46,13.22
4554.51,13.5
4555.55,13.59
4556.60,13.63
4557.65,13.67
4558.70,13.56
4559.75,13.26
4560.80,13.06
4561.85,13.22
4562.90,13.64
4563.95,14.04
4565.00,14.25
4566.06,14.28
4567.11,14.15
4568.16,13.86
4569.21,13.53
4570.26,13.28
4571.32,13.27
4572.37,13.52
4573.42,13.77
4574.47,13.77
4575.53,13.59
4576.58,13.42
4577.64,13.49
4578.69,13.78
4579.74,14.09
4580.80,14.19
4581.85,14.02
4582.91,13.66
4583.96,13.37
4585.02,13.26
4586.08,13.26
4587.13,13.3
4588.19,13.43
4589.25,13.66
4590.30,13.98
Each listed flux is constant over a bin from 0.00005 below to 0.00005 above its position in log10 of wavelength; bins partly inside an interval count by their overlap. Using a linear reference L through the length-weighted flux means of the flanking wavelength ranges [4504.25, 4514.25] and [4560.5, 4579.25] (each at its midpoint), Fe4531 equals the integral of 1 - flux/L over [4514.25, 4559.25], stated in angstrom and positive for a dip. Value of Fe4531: 2.4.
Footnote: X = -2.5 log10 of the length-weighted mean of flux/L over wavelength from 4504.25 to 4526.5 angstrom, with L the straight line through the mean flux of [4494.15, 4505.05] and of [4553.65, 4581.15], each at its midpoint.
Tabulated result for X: -0.04 mag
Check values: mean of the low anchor 13.1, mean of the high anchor 13.7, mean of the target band 13.8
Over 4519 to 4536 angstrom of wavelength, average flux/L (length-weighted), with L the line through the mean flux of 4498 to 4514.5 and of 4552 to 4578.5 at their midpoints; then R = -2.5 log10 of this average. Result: 0.09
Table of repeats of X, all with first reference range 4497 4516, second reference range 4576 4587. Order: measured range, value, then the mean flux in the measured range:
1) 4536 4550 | 0.045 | 13.1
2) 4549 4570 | 0.007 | 13.6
